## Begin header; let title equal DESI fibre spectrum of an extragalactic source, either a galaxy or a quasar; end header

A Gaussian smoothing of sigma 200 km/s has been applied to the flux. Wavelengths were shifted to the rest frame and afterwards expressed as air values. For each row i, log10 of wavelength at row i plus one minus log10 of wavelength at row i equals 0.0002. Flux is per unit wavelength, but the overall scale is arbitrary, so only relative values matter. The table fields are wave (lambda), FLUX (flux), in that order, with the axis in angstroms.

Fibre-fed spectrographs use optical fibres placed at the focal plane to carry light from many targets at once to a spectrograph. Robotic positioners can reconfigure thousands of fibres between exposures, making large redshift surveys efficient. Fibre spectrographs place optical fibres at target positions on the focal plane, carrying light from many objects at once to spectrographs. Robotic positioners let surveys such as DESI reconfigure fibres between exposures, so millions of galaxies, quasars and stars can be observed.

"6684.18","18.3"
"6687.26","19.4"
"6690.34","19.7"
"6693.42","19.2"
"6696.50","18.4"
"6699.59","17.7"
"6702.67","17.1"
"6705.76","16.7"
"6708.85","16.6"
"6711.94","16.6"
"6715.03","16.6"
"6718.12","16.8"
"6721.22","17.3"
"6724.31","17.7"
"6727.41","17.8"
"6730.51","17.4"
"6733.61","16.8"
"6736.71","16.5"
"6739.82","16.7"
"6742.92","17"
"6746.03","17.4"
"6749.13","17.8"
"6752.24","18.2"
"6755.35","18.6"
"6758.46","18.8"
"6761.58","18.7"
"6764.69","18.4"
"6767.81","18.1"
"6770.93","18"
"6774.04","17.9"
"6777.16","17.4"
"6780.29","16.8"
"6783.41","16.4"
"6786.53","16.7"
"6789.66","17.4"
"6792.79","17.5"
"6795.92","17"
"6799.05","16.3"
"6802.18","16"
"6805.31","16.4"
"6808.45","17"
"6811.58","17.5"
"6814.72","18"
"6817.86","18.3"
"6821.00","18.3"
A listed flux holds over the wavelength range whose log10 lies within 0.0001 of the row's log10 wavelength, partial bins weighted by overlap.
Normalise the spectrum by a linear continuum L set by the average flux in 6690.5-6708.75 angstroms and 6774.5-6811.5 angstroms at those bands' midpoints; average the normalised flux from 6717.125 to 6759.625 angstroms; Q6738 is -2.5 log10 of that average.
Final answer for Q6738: 0.00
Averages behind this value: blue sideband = 17.9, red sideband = 16.9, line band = 17.5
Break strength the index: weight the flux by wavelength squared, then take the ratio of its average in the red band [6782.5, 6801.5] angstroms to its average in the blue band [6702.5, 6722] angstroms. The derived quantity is 1.0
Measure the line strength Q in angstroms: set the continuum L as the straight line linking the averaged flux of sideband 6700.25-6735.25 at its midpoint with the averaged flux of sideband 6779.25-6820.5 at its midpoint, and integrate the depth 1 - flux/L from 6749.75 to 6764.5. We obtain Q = -1.3 angstroms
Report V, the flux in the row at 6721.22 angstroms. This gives 17.3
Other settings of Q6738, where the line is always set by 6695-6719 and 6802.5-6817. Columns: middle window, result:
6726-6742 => 0.00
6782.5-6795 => 0.01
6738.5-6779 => -0.05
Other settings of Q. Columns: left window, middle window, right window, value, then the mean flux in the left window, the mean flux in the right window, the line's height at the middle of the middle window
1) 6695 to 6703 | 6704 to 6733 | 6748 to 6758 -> 1.5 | 17.8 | 18.3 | 18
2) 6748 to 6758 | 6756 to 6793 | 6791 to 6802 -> -0.3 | 18.3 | 16.8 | 17.6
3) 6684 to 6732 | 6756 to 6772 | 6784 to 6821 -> -1.0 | 17.7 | 17.1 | 17.4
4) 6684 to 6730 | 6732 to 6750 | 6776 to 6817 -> 0.4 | 17.7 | 17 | 17.4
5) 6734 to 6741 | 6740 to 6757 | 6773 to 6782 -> -0.9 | 16.6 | 17.3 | 16.8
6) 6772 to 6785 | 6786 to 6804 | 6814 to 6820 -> 0.8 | 17.2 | 18.2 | 17.6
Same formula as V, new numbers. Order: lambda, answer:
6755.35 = 18.6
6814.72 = 18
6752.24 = 18.2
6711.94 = 16.6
